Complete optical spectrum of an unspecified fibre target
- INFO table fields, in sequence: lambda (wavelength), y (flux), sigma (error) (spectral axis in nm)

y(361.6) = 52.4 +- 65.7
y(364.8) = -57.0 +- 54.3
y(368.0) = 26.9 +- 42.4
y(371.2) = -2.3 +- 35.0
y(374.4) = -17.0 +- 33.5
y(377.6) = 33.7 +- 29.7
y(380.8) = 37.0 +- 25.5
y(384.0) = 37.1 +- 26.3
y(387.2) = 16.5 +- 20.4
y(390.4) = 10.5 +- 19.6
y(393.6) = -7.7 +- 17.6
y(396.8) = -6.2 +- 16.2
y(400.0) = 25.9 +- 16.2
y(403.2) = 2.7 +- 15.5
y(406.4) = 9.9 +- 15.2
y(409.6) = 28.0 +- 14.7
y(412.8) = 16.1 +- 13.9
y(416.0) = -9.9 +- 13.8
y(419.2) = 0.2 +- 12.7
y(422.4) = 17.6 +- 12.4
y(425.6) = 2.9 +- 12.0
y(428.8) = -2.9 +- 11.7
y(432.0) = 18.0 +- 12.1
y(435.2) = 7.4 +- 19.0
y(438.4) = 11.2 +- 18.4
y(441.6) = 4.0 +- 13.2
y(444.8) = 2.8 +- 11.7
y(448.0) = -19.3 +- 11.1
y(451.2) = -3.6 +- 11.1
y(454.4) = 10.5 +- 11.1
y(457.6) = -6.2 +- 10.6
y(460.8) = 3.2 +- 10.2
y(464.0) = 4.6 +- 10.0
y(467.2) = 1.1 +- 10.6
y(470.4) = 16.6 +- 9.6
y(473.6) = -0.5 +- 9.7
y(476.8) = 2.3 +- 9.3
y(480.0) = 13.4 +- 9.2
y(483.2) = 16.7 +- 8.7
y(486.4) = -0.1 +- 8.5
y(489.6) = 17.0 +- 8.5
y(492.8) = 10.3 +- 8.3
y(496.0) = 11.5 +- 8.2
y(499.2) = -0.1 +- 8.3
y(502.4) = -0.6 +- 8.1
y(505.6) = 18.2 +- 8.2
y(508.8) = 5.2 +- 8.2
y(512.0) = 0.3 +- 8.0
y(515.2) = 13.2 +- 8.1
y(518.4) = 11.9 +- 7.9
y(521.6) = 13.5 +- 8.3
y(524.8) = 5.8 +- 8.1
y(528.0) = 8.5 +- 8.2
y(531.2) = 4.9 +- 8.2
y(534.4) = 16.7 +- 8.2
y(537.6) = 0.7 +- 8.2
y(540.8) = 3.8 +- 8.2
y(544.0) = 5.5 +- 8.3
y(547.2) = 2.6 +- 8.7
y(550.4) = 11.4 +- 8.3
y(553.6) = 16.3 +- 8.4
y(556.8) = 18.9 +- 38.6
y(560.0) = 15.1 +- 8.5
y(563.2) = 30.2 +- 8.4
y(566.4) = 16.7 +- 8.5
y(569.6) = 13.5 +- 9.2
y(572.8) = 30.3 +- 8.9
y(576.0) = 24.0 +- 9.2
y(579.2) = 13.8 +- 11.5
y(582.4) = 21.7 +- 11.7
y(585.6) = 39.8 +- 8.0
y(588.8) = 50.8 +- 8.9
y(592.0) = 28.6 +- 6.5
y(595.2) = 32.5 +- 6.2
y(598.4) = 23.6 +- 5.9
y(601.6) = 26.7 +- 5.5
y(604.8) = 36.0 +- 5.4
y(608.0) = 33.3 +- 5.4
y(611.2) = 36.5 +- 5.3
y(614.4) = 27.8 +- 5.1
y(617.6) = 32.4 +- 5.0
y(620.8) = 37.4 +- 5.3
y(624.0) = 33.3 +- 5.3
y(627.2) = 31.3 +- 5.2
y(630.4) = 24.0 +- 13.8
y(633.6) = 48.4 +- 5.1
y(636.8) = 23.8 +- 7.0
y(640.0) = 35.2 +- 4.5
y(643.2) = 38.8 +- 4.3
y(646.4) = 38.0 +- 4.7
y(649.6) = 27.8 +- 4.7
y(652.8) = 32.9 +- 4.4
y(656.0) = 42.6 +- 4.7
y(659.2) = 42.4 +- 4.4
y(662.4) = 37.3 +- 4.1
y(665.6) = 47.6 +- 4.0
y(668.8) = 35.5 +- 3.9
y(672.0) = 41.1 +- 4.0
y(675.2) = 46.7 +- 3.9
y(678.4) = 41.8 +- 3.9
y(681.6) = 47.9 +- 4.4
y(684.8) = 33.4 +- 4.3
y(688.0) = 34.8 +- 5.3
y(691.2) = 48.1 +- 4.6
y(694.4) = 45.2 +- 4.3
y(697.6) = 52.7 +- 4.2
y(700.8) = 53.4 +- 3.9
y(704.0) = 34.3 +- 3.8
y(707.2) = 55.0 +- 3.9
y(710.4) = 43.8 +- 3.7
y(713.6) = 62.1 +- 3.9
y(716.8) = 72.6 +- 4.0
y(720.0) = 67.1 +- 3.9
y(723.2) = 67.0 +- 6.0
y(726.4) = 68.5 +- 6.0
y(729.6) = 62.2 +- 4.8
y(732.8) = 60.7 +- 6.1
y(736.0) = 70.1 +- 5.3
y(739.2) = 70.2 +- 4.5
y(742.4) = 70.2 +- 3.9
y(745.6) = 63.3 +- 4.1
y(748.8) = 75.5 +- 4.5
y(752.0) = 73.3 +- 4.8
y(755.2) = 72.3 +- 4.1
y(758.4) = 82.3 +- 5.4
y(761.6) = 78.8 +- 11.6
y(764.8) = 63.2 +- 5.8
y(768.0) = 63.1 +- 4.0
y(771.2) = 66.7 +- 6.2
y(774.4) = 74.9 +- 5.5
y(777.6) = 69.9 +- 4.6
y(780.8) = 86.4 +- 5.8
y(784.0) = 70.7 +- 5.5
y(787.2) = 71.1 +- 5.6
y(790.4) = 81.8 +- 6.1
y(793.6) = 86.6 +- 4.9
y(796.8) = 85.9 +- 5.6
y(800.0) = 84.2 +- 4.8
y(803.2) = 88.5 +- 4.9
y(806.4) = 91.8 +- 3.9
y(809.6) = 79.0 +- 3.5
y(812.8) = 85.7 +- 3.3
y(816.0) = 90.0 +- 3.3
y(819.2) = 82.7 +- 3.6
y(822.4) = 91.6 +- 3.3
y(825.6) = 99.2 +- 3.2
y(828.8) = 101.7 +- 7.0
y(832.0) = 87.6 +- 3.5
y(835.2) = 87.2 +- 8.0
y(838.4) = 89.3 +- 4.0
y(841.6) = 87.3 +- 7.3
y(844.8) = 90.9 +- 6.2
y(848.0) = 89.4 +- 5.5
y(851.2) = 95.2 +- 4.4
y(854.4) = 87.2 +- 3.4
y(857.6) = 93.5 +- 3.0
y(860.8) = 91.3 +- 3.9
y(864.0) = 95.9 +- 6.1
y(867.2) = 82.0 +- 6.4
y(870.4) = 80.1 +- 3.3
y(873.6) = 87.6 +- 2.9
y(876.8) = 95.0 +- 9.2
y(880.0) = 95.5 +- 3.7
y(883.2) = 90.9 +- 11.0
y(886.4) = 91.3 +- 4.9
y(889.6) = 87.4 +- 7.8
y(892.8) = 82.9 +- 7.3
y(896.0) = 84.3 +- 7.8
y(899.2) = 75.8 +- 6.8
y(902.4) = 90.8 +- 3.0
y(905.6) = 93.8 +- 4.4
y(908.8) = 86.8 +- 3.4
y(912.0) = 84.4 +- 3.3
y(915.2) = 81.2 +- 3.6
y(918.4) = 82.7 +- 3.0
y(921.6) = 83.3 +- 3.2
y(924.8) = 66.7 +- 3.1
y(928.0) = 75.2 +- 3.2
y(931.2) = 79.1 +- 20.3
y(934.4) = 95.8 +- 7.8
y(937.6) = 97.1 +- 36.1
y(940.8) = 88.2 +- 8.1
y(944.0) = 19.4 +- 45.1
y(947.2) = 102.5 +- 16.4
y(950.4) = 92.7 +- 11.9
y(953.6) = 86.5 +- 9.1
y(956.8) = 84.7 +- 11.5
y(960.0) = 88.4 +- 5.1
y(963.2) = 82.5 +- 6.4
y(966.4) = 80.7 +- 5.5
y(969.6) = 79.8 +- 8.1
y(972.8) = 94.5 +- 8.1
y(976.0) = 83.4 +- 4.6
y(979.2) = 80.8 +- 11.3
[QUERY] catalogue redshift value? 0.787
